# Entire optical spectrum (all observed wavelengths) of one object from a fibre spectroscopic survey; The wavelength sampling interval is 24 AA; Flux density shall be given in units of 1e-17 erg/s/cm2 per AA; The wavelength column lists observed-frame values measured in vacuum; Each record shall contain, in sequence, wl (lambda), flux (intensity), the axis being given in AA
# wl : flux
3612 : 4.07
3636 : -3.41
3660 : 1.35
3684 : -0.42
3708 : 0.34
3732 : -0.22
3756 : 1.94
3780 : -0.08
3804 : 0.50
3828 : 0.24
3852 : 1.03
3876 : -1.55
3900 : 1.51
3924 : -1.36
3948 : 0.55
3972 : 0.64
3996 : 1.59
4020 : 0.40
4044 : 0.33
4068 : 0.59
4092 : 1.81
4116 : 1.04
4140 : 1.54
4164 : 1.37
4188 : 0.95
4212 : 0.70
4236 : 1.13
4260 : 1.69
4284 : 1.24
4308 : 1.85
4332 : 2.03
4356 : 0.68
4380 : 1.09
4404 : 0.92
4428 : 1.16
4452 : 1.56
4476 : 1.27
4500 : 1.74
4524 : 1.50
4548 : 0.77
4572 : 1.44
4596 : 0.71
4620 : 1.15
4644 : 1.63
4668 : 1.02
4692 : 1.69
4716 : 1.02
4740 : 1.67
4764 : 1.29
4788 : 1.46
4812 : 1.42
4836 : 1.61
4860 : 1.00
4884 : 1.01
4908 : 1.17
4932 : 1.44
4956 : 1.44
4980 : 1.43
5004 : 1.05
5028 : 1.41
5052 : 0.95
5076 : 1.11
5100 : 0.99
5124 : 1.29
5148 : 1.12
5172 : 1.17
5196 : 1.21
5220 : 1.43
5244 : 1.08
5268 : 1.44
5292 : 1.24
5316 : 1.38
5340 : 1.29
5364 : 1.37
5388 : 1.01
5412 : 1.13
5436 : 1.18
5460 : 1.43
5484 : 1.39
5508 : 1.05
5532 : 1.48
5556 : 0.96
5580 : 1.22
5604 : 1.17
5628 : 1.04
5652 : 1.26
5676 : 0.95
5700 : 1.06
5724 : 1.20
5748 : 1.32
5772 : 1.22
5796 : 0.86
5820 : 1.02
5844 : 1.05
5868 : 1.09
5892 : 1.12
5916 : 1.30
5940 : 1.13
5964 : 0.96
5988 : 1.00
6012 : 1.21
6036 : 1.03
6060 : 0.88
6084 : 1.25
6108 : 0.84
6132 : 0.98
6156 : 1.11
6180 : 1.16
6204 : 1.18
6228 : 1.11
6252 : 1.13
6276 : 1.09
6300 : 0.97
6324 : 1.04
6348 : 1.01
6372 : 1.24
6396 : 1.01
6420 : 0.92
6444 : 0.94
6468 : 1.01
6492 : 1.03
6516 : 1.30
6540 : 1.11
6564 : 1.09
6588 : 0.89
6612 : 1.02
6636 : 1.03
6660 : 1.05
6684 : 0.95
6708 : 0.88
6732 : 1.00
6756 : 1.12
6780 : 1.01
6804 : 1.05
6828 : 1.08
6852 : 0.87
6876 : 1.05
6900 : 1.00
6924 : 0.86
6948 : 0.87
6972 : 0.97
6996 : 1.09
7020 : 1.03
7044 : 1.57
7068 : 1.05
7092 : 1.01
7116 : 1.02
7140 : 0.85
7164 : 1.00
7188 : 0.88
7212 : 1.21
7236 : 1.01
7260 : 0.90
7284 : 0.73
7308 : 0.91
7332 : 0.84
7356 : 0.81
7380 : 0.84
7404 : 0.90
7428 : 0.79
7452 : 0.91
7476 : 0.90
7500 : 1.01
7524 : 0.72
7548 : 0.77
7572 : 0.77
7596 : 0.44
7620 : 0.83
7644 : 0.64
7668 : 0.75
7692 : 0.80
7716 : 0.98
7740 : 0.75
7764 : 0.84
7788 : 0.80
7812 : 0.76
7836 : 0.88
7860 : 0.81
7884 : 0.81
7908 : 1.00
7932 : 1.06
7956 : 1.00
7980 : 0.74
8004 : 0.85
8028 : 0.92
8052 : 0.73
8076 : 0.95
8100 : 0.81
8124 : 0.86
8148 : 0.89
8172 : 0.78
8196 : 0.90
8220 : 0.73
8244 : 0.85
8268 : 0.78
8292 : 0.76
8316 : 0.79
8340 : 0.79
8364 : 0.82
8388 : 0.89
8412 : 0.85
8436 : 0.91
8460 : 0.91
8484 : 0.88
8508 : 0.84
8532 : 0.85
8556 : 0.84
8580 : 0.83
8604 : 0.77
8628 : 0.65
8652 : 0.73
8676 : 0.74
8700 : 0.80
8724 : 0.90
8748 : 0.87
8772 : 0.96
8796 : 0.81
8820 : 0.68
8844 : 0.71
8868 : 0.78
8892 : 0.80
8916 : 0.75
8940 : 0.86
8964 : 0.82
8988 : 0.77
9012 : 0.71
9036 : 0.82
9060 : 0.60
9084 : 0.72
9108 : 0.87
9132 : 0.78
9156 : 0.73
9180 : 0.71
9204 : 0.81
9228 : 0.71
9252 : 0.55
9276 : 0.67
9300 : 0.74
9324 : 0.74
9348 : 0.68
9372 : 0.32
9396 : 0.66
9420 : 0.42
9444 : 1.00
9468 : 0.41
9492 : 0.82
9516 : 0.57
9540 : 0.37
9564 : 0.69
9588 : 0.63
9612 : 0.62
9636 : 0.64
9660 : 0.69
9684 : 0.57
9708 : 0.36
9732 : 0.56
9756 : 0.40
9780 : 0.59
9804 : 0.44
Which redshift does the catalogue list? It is 0.07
